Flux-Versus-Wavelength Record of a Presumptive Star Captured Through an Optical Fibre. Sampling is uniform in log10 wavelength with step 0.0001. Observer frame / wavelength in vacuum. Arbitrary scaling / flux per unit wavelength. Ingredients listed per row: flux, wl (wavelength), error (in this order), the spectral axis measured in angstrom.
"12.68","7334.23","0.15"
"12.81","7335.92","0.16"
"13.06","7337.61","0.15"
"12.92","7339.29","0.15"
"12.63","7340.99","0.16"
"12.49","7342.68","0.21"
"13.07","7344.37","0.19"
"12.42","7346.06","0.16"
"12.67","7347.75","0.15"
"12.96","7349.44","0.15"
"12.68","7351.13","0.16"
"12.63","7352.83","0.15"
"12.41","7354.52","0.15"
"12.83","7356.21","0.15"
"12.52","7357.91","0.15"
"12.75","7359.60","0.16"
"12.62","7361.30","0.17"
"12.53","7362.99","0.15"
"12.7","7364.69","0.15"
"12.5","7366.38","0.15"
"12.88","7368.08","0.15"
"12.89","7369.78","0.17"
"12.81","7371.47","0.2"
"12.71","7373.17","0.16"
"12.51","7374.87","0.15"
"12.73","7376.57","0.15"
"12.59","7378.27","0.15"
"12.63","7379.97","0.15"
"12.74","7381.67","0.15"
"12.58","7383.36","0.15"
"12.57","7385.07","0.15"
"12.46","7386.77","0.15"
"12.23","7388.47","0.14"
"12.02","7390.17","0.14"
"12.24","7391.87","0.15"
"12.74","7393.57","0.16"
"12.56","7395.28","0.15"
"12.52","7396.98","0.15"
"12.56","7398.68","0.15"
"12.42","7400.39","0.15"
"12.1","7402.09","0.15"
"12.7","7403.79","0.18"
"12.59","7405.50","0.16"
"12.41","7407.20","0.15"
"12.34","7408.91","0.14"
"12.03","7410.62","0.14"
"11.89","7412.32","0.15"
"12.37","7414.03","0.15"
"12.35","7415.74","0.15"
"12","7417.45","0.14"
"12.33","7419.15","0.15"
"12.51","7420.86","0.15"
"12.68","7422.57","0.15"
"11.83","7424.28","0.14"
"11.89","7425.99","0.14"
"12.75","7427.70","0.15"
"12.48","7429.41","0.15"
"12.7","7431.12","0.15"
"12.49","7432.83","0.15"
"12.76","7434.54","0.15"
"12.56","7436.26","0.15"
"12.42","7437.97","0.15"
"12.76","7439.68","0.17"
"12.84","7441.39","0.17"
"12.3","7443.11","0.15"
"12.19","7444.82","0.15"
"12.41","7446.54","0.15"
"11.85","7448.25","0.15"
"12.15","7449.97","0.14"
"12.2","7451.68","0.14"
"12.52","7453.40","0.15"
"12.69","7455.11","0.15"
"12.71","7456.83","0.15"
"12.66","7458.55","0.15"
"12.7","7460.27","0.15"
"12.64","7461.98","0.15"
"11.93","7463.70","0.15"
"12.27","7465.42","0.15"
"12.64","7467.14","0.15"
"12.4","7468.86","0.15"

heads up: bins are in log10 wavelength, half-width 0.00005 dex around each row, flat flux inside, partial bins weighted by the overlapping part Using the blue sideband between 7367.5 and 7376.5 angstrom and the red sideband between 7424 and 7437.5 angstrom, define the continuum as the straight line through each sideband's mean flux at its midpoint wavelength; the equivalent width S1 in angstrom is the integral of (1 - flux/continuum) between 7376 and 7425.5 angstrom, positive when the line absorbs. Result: 0.8 angstrom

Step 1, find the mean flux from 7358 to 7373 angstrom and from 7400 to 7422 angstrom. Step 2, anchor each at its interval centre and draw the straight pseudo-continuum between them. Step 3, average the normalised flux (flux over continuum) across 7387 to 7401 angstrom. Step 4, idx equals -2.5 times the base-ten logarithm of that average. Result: 0.00 mag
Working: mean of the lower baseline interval 12.7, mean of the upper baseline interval 12.3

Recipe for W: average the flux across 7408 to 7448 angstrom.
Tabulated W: 12.4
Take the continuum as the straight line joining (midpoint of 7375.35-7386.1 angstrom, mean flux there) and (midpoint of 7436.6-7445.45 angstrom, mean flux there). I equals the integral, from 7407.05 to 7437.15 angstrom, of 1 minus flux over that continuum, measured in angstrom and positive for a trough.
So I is 0.5 angstrom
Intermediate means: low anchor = 12.6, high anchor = 12.5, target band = 12.4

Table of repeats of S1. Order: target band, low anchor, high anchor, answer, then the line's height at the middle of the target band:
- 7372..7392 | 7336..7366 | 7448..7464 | 0.18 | 12.6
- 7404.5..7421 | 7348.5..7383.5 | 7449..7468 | 0.39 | 12.6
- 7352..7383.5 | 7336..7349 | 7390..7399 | -0.10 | 12.6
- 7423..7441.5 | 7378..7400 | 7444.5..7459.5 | -0.11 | 12.4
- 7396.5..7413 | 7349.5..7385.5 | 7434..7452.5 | 0.23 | 12.5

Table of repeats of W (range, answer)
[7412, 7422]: 12.3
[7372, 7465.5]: 12.4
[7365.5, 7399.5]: 12.6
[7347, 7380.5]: 12.7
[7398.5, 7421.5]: 12.3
